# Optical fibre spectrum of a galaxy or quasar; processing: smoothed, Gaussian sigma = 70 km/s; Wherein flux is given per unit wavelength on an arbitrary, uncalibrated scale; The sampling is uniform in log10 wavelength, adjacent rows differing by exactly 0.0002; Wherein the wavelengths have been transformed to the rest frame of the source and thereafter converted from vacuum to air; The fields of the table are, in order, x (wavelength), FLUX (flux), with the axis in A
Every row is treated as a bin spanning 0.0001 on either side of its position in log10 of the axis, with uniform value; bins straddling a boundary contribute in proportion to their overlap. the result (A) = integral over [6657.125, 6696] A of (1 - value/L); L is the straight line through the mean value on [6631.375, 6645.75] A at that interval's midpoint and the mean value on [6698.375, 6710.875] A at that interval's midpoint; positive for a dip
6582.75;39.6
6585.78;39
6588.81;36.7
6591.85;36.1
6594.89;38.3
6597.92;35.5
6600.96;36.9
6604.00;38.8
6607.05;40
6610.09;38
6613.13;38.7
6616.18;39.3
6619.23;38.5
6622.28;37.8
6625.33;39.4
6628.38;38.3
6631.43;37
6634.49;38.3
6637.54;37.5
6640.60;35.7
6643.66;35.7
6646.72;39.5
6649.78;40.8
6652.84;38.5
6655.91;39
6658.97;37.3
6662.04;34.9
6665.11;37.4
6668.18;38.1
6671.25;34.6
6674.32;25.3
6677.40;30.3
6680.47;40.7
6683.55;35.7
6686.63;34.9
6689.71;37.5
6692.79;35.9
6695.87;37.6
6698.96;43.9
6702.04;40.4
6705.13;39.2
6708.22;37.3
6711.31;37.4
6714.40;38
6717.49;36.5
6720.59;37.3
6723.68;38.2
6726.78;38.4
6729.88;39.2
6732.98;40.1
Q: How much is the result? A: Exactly 3.2 A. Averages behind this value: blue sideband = 36.9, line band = 35.4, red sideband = 39.7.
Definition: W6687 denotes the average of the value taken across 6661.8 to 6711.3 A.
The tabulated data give 36.6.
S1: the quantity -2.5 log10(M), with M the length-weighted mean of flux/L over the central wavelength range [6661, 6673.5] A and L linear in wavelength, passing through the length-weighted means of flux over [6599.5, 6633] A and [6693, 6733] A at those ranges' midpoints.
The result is 0.08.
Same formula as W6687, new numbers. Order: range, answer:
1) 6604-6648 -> 38.1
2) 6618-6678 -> 36.8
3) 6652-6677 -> 35.3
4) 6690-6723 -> 38.3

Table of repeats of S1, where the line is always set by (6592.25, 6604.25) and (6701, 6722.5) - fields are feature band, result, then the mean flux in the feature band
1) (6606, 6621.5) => -0.045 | 38.8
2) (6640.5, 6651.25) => -0.021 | 38.2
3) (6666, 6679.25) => 0.158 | 32.6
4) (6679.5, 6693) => 0.026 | 36.9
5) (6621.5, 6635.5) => -0.024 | 38.2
